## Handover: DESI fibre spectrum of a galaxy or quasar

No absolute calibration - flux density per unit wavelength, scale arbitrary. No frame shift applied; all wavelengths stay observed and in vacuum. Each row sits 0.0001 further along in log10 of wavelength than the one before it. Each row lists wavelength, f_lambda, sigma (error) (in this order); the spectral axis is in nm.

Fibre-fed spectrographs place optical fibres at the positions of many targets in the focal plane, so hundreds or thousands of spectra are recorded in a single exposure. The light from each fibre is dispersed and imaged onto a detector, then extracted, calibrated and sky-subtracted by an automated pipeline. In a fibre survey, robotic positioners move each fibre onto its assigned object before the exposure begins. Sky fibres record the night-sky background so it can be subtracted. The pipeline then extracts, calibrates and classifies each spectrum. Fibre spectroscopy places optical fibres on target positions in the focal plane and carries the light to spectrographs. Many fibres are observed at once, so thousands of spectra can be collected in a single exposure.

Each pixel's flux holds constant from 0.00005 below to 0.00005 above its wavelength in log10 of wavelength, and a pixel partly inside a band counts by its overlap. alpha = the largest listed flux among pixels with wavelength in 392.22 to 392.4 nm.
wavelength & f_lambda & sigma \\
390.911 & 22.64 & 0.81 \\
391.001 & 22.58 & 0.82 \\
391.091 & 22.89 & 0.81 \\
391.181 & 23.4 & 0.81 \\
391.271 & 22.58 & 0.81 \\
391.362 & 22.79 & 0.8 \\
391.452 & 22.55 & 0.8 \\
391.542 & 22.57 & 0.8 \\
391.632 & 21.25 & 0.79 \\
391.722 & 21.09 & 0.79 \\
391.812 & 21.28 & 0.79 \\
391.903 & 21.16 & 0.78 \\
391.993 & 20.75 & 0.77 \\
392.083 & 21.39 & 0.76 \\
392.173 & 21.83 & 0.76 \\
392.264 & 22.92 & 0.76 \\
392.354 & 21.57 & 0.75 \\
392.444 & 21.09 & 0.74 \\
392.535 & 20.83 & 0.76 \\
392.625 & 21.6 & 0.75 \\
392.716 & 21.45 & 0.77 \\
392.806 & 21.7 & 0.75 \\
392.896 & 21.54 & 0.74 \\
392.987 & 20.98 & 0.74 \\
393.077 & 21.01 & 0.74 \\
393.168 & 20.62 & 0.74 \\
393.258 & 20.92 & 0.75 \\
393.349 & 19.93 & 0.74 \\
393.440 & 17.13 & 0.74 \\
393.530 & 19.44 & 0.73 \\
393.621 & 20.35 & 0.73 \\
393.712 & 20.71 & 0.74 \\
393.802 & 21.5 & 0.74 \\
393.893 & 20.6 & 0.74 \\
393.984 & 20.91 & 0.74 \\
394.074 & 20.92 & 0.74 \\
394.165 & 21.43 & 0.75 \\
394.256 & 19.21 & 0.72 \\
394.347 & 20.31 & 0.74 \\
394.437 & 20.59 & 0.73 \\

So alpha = 22.92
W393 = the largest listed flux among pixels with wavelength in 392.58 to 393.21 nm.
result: 21.7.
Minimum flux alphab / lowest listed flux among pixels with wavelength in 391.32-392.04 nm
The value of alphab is 20.75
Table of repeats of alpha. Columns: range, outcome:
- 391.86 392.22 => 21.83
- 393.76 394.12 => 21.5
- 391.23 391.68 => 22.79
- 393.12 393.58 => 20.92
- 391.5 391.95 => 22.57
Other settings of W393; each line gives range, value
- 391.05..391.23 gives 23.4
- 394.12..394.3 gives 21.43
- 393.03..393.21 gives 21.01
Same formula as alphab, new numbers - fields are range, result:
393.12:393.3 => 20.62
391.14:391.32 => 22.58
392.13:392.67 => 20.83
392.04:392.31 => 21.39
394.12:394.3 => 19.21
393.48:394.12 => 19.44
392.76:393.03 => 20.98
